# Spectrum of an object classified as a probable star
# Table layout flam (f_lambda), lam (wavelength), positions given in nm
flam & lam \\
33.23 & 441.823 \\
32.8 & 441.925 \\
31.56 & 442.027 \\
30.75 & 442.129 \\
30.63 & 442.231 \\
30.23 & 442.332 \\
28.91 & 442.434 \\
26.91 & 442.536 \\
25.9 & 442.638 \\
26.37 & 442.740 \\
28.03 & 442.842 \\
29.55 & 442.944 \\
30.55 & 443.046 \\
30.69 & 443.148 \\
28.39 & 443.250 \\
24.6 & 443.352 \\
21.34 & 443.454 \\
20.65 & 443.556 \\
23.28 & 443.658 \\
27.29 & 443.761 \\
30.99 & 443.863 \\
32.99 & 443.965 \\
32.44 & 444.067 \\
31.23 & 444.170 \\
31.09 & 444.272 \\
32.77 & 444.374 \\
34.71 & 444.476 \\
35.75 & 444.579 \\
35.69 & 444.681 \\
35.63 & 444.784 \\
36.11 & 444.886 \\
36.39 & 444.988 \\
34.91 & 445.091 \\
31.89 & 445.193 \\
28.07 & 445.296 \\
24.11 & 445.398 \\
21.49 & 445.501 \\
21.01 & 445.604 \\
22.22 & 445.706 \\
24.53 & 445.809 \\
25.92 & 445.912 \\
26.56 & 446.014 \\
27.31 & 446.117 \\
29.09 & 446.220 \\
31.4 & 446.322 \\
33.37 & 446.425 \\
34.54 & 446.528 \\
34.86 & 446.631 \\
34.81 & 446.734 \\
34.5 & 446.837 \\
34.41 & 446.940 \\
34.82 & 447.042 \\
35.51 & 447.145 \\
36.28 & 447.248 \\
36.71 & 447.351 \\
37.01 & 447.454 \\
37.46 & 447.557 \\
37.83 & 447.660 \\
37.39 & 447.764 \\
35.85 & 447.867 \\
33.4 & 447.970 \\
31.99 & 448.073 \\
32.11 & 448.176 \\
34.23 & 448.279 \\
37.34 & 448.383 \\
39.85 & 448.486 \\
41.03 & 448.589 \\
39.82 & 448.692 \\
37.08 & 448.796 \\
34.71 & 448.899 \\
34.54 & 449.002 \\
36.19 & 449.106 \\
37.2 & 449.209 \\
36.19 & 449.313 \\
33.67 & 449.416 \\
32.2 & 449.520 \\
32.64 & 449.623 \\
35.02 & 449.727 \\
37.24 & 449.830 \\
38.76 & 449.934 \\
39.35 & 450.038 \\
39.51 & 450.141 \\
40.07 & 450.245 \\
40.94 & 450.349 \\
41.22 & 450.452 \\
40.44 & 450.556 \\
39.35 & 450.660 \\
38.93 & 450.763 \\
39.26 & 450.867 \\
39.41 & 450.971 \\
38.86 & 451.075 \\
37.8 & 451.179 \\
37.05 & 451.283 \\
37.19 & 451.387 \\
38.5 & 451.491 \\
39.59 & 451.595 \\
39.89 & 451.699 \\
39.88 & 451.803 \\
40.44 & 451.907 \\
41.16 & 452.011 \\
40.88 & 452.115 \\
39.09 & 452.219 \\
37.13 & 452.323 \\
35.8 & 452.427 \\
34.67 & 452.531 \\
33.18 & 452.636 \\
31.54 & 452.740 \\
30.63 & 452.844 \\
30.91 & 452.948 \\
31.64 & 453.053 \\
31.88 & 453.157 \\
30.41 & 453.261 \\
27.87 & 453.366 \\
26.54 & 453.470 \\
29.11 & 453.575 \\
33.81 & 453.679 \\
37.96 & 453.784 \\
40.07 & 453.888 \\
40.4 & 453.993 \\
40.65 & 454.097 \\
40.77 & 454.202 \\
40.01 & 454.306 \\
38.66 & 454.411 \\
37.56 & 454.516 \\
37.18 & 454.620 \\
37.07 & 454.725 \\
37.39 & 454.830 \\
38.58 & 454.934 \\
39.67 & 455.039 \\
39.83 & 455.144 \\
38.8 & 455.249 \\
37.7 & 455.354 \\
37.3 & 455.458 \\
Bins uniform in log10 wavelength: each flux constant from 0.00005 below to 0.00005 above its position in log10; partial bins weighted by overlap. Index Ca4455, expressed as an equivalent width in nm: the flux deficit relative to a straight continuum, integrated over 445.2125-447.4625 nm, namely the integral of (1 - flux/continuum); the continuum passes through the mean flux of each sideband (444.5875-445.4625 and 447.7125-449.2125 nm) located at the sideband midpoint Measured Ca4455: 0.257 nm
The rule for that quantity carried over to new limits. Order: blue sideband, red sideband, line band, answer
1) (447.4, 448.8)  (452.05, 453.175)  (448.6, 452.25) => -0.28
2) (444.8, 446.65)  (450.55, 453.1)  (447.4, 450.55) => -0.31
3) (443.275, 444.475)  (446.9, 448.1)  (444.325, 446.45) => 0.09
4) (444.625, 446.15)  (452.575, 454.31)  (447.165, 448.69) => -0.30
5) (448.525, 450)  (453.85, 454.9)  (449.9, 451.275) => -0.09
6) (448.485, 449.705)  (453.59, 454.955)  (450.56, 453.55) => 0.10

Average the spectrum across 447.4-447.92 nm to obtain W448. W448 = 37.1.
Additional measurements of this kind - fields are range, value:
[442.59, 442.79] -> 26.1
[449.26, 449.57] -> 34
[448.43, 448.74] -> 40.3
